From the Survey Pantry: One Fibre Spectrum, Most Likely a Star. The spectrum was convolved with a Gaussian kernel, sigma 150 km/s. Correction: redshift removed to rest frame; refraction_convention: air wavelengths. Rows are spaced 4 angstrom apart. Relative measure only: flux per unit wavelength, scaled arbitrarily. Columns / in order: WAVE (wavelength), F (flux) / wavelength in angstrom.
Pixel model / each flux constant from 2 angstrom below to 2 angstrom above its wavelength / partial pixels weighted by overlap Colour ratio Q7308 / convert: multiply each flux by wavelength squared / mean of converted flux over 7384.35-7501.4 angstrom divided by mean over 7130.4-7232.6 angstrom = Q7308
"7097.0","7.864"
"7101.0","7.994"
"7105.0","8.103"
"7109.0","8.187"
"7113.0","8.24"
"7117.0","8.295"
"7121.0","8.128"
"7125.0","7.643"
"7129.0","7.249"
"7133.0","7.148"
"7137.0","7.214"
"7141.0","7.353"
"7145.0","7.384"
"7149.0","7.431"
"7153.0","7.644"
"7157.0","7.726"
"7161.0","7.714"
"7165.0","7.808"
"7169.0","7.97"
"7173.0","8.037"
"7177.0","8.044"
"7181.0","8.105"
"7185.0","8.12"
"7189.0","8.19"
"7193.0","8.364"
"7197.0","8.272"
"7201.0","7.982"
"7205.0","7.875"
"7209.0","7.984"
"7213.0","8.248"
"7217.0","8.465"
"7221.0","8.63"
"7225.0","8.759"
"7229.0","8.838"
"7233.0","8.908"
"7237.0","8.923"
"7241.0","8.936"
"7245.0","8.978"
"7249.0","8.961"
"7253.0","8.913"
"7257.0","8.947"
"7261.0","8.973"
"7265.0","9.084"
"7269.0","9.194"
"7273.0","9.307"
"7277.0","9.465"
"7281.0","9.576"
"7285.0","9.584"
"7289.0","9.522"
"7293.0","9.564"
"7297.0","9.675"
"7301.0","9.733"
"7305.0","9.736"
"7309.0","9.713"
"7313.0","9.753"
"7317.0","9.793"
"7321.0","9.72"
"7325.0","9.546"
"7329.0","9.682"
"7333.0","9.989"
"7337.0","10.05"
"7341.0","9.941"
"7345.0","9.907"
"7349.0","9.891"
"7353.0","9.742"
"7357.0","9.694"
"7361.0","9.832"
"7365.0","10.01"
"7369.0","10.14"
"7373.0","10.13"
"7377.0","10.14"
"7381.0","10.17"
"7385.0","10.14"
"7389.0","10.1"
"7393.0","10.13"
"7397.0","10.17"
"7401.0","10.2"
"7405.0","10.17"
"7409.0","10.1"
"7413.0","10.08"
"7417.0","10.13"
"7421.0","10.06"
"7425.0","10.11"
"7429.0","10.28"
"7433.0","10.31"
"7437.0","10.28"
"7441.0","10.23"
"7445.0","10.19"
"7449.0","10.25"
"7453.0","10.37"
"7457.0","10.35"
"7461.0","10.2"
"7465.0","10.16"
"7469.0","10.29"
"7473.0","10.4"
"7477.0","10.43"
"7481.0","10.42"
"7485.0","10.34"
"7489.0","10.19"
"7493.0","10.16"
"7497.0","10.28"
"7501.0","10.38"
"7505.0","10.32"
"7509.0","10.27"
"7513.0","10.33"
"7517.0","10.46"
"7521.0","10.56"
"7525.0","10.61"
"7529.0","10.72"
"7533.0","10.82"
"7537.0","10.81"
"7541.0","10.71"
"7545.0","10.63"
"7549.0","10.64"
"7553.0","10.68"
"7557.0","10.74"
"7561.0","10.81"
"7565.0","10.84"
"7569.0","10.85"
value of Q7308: 1.38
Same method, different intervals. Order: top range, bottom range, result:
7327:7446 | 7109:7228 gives 1.35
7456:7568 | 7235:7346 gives 1.18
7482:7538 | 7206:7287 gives 1.26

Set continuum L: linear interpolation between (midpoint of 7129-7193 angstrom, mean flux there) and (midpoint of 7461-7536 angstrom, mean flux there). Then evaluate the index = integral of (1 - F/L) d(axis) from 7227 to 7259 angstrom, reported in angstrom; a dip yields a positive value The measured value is -2.1 angstrom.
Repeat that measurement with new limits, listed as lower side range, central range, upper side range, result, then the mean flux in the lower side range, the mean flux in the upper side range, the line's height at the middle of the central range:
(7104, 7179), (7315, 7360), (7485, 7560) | -3.2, 7.75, 10.5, 9.17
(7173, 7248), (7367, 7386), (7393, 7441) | -0.6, 8.42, 10.2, 9.83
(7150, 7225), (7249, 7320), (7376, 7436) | -3.4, 8.08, 10.2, 9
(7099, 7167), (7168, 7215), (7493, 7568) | 0.2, 7.72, 10.6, 8.14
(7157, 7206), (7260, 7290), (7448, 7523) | -2.1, 8.03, 10.3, 8.74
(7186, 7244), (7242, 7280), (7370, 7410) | -0.8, 8.46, 10.1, 8.9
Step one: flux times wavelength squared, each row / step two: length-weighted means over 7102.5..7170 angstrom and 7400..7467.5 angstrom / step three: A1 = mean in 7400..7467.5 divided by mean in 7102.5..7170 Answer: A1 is 1.43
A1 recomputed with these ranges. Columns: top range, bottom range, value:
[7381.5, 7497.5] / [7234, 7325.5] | 1.14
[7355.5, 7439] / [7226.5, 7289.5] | 1.15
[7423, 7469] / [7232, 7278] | 1.19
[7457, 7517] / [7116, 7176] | 1.48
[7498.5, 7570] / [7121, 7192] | 1.52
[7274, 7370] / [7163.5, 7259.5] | 1.19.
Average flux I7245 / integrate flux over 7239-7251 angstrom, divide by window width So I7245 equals 8.96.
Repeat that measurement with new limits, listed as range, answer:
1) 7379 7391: 10.1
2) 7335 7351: 9.95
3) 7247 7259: 8.94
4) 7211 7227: 8.53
